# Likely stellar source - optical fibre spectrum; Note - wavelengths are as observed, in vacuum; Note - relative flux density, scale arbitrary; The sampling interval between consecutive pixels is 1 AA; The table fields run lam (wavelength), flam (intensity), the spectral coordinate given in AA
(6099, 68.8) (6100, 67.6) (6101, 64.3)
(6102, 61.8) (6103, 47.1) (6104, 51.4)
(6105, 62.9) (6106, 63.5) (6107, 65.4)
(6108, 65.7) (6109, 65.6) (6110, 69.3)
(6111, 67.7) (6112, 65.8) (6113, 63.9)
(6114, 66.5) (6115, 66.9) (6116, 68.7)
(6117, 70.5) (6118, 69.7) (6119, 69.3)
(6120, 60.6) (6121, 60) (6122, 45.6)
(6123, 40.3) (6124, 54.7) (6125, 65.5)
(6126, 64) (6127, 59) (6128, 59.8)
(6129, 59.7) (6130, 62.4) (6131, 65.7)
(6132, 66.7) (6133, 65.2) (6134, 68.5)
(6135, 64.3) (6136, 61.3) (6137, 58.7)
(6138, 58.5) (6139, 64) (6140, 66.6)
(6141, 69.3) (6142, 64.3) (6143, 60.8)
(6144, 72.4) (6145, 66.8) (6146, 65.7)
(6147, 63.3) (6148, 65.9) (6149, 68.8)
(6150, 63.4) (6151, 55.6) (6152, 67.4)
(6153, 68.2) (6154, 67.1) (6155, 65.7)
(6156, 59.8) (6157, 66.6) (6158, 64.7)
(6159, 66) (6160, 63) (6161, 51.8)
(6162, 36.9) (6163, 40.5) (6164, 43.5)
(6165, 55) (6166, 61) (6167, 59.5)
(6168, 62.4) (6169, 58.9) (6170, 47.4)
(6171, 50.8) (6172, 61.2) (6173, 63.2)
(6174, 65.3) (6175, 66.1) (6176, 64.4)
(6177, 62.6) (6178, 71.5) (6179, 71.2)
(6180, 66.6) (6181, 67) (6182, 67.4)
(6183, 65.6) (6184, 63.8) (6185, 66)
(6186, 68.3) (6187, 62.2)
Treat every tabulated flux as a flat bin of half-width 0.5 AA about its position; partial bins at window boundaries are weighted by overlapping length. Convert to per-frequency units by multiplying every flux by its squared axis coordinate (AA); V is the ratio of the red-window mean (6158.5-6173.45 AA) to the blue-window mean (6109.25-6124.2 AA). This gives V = 0.88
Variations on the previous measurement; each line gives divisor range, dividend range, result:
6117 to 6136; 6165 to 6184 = 1.04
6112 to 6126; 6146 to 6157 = 1.06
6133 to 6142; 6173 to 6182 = 1.06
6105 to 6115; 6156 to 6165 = 0.84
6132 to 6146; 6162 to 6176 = 0.87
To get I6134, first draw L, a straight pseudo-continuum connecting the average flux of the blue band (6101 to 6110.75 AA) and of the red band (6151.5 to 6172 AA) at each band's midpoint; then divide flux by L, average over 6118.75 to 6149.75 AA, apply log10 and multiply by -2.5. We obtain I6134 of -0.048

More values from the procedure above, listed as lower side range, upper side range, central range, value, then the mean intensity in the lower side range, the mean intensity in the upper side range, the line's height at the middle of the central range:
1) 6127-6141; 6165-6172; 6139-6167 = -0.030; 63.3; 56.9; 59.7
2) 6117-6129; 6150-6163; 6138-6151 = -0.090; 59.5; 60.4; 60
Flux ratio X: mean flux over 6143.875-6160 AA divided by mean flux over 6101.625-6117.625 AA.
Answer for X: 1.02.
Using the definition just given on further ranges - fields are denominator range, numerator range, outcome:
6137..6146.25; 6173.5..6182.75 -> 1.03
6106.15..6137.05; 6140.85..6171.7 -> 0.95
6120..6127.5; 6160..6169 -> 0.94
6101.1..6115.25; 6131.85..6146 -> 1.03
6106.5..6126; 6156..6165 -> 0.86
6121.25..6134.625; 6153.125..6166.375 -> 0.96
